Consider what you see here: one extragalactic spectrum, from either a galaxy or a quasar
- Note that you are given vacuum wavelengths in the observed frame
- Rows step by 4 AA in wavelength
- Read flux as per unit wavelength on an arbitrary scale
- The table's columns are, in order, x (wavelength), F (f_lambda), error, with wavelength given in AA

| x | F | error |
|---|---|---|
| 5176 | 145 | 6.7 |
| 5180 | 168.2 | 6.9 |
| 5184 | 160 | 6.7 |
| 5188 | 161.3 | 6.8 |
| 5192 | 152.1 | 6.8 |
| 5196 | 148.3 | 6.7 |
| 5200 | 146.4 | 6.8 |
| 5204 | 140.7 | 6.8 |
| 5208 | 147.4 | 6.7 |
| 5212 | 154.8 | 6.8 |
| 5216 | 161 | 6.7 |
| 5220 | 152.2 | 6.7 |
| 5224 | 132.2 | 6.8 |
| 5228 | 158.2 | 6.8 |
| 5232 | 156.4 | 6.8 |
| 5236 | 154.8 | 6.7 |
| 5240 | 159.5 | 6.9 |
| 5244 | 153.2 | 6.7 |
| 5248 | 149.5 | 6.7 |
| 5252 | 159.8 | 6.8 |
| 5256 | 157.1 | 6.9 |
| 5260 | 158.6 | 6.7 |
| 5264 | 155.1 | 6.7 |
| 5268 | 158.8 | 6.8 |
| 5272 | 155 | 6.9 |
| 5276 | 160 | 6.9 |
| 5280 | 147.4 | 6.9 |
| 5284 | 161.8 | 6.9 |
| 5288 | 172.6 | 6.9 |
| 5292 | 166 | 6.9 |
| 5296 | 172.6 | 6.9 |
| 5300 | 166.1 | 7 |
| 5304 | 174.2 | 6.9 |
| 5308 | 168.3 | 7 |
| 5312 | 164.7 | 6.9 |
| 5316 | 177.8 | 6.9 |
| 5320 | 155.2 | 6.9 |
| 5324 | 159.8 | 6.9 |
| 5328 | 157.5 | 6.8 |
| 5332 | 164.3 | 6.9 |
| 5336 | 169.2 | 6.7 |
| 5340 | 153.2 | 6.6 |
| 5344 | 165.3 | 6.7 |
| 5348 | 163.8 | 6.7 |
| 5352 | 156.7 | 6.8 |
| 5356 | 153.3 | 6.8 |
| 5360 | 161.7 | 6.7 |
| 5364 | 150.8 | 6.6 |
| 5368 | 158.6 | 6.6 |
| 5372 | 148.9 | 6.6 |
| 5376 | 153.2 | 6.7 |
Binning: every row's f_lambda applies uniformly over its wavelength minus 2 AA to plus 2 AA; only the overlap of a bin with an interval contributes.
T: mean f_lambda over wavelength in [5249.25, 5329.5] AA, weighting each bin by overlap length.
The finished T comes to 162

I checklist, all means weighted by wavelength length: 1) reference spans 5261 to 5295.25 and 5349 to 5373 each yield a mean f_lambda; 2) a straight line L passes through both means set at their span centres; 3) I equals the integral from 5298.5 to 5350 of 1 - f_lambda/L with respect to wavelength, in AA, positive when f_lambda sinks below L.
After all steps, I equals -2.28 AA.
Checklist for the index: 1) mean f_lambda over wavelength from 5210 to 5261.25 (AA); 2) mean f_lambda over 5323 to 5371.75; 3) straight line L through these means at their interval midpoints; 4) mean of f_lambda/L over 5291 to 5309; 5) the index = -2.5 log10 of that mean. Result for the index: -0.08 mag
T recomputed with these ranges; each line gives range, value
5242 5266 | 156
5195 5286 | 153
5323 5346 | 162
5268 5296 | 161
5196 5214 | 147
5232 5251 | 155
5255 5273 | 157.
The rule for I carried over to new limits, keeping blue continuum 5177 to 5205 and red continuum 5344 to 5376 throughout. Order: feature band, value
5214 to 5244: 0.2 AA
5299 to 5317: -1.6 AA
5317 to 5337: -0.7 AA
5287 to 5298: -1.0 AA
